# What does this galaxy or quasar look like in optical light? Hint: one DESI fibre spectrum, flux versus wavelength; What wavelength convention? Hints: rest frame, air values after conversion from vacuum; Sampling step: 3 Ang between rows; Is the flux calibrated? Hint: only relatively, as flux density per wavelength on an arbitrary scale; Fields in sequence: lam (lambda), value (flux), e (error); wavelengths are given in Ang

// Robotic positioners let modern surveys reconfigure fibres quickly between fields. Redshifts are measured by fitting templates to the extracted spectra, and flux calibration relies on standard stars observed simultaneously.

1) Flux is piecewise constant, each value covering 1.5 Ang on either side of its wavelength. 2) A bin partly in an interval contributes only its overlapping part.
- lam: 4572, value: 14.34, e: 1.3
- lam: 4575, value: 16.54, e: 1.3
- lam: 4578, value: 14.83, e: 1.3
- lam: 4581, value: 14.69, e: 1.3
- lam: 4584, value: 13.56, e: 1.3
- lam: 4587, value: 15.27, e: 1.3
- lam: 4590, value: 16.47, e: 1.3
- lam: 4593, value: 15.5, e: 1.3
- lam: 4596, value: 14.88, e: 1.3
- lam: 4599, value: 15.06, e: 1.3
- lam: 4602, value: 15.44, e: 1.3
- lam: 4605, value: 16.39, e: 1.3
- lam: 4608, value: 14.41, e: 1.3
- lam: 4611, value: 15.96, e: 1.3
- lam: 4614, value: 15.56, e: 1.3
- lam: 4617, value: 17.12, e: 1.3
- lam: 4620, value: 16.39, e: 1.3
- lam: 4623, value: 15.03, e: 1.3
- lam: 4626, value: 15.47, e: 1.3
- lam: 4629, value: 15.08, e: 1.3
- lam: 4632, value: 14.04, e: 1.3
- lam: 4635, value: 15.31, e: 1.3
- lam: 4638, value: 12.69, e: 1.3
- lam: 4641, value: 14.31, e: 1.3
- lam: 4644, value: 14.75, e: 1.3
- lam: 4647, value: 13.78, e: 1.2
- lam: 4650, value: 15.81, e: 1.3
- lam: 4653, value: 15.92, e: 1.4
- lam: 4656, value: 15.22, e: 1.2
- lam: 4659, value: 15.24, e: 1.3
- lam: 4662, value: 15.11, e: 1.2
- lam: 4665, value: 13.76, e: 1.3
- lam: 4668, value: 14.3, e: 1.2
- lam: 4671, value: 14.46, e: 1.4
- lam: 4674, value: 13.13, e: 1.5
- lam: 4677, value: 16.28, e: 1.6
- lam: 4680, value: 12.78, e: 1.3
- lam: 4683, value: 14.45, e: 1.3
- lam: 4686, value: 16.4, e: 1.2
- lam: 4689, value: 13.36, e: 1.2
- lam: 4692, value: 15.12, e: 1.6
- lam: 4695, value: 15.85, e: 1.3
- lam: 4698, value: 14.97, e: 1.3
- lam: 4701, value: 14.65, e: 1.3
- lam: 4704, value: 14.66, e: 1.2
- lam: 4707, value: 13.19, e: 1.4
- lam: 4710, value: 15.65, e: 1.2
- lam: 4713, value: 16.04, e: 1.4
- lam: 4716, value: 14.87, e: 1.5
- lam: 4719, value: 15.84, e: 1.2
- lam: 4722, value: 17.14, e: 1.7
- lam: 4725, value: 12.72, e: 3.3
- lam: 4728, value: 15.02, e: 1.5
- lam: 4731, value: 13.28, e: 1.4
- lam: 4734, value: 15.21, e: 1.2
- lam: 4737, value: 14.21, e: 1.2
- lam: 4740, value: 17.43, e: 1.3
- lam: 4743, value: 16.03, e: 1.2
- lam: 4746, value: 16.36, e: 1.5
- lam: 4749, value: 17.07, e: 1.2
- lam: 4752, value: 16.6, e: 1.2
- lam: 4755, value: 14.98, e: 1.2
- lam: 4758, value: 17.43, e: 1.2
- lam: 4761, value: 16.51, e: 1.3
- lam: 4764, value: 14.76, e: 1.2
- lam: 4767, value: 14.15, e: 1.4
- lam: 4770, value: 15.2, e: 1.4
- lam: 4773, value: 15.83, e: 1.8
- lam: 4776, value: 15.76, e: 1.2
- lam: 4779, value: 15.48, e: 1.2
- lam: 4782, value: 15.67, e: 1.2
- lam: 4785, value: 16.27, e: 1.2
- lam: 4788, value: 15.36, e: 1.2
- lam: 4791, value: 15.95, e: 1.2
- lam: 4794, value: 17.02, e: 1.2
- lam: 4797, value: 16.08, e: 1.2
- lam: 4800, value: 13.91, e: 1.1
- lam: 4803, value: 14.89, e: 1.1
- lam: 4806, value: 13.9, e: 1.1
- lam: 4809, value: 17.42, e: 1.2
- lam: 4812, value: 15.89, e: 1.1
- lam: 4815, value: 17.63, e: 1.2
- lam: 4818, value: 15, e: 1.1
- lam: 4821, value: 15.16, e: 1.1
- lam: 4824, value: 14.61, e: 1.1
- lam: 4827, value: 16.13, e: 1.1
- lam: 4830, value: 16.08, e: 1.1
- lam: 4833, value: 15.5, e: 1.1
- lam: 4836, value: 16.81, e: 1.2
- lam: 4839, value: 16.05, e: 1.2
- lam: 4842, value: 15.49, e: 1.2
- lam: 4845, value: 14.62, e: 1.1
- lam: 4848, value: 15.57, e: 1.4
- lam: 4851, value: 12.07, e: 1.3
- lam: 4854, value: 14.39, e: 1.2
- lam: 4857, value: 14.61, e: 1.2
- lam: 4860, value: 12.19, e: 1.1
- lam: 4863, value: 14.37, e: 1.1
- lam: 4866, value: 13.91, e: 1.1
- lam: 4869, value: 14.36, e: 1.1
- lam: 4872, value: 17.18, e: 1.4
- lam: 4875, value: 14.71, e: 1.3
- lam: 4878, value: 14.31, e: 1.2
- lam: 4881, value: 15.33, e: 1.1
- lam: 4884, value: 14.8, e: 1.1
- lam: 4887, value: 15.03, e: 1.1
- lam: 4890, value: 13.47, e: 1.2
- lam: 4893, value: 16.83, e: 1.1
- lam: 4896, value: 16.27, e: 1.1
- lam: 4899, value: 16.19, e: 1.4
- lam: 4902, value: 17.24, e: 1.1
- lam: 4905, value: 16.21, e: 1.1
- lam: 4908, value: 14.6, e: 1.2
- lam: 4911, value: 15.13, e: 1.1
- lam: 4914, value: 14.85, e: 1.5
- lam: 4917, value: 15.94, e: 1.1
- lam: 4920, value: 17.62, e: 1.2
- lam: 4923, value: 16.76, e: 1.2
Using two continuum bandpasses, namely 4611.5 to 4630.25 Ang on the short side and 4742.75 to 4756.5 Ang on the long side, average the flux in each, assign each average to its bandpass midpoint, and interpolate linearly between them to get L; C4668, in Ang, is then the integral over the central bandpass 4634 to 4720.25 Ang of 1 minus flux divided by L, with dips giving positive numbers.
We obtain 6.7 Ang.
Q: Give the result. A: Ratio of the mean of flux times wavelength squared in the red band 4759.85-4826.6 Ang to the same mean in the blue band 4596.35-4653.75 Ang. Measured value 1.1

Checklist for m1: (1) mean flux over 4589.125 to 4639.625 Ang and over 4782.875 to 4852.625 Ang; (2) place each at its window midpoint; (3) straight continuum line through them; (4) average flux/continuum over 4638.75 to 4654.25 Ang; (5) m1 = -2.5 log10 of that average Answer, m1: 0.041 mag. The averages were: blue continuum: 15.3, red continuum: 15.5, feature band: 14.8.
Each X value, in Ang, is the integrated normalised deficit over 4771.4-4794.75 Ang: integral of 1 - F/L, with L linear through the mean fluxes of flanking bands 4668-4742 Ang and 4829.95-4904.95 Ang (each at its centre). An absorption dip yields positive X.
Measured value -1.41 Ang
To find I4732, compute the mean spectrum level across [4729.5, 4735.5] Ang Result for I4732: 14.2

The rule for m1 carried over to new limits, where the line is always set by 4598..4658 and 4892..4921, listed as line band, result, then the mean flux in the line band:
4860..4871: 0.134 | 14.1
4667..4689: 0.064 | 14.5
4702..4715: 0.040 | 14.9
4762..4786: 0.017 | 15.4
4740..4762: -0.063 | 16.5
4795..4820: 0.009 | 15.6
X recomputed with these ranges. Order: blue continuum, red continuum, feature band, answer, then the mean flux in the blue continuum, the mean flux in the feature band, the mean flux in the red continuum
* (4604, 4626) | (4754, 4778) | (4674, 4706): 1.9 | 15.8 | 14.7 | 15.6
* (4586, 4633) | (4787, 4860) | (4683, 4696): 0.3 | 15.5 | 15.1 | 15.4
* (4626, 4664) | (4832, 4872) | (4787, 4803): -1.0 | 14.8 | 15.6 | 14.7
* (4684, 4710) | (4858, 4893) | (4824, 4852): -1.4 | 14.8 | 15.4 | 14.6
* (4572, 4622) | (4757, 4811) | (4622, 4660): 1.7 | 15.5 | 14.8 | 15.6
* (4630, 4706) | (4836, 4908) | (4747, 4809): -3.5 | 14.6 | 15.7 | 15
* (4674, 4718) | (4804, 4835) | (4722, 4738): 0.8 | 14.8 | 14.4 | 15.7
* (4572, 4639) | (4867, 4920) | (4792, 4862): 0.8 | 15.3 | 15.3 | 15.5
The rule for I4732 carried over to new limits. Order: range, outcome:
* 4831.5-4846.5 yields 15.7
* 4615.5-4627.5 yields 16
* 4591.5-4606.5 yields 15.5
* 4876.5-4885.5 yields 14.8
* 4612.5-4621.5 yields 16.4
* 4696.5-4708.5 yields 14.4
